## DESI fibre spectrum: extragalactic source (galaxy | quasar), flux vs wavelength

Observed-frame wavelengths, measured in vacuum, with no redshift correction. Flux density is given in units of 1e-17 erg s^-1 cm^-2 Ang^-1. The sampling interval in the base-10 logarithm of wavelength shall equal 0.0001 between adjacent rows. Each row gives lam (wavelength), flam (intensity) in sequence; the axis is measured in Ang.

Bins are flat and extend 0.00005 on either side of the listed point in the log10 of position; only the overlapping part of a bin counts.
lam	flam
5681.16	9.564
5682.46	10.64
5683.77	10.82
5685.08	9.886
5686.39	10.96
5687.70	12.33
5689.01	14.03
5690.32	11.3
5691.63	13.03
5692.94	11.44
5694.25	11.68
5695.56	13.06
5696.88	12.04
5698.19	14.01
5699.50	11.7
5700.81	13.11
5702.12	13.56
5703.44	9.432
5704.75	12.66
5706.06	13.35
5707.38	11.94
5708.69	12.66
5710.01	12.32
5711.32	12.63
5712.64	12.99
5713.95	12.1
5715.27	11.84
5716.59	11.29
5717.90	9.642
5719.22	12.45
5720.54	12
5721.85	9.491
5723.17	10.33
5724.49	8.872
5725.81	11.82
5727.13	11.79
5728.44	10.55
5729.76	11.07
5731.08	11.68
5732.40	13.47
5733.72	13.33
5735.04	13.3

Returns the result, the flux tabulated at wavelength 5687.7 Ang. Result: 12.33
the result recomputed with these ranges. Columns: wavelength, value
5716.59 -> 11.29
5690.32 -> 11.3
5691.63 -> 13.03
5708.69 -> 12.66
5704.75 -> 12.66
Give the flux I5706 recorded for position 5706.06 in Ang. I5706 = 13.35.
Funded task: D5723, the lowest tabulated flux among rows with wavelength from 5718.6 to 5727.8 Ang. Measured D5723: 8.872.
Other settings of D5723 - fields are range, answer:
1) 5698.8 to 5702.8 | 11.7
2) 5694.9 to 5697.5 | 12.04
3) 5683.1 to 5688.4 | 9.886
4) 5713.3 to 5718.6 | 9.642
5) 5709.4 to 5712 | 12.32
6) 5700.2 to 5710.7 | 9.432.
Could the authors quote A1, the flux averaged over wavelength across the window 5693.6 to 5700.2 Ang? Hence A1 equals 12.5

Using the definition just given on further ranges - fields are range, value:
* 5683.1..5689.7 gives 11.6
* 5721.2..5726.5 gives 10.1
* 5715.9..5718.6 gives 10.5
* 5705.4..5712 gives 12.6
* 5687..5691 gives 12.5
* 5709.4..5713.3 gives 12.7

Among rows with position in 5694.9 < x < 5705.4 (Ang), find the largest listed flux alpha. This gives 14.01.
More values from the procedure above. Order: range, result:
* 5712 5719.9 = 12.99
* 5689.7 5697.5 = 13.06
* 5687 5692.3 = 14.03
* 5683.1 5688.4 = 12.33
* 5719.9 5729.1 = 12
